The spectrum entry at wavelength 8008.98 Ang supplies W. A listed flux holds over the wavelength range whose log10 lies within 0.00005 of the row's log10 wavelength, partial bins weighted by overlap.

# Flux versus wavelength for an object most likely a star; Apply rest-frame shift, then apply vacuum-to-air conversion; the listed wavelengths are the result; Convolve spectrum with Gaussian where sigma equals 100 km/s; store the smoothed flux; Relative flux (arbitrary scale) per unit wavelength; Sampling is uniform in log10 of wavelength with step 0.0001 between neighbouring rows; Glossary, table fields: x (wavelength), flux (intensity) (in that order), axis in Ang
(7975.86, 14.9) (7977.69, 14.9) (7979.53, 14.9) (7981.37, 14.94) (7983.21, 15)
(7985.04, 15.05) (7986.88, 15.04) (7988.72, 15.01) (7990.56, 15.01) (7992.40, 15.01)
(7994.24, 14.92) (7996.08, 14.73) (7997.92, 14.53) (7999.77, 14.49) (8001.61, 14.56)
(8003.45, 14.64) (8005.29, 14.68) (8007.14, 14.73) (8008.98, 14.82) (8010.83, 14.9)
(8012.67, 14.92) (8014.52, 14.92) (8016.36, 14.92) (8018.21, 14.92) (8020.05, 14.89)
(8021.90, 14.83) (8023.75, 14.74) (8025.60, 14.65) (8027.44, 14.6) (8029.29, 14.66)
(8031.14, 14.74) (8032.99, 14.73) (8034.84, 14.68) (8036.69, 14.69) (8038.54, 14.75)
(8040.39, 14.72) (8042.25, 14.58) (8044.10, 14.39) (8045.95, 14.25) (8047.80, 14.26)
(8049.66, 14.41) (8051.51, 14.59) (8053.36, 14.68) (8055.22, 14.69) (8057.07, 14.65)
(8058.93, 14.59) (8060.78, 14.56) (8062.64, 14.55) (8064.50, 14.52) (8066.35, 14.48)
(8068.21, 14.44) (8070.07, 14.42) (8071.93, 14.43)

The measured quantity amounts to 14.82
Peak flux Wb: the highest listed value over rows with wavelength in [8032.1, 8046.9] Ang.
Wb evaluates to 14.75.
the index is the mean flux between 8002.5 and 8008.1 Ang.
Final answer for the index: 14.7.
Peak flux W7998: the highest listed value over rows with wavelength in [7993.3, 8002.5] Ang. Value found 14.92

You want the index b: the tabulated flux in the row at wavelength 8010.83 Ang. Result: 14.9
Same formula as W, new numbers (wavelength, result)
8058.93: 14.59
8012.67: 14.92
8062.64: 14.55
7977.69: 14.9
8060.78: 14.56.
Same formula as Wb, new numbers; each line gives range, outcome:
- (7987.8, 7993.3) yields 15.01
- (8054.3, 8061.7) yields 14.69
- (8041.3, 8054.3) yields 14.68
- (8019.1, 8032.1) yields 14.89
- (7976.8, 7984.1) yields 15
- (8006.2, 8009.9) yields 14.82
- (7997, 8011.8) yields 14.9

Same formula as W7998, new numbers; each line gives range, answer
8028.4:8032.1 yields 14.74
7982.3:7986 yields 15.05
